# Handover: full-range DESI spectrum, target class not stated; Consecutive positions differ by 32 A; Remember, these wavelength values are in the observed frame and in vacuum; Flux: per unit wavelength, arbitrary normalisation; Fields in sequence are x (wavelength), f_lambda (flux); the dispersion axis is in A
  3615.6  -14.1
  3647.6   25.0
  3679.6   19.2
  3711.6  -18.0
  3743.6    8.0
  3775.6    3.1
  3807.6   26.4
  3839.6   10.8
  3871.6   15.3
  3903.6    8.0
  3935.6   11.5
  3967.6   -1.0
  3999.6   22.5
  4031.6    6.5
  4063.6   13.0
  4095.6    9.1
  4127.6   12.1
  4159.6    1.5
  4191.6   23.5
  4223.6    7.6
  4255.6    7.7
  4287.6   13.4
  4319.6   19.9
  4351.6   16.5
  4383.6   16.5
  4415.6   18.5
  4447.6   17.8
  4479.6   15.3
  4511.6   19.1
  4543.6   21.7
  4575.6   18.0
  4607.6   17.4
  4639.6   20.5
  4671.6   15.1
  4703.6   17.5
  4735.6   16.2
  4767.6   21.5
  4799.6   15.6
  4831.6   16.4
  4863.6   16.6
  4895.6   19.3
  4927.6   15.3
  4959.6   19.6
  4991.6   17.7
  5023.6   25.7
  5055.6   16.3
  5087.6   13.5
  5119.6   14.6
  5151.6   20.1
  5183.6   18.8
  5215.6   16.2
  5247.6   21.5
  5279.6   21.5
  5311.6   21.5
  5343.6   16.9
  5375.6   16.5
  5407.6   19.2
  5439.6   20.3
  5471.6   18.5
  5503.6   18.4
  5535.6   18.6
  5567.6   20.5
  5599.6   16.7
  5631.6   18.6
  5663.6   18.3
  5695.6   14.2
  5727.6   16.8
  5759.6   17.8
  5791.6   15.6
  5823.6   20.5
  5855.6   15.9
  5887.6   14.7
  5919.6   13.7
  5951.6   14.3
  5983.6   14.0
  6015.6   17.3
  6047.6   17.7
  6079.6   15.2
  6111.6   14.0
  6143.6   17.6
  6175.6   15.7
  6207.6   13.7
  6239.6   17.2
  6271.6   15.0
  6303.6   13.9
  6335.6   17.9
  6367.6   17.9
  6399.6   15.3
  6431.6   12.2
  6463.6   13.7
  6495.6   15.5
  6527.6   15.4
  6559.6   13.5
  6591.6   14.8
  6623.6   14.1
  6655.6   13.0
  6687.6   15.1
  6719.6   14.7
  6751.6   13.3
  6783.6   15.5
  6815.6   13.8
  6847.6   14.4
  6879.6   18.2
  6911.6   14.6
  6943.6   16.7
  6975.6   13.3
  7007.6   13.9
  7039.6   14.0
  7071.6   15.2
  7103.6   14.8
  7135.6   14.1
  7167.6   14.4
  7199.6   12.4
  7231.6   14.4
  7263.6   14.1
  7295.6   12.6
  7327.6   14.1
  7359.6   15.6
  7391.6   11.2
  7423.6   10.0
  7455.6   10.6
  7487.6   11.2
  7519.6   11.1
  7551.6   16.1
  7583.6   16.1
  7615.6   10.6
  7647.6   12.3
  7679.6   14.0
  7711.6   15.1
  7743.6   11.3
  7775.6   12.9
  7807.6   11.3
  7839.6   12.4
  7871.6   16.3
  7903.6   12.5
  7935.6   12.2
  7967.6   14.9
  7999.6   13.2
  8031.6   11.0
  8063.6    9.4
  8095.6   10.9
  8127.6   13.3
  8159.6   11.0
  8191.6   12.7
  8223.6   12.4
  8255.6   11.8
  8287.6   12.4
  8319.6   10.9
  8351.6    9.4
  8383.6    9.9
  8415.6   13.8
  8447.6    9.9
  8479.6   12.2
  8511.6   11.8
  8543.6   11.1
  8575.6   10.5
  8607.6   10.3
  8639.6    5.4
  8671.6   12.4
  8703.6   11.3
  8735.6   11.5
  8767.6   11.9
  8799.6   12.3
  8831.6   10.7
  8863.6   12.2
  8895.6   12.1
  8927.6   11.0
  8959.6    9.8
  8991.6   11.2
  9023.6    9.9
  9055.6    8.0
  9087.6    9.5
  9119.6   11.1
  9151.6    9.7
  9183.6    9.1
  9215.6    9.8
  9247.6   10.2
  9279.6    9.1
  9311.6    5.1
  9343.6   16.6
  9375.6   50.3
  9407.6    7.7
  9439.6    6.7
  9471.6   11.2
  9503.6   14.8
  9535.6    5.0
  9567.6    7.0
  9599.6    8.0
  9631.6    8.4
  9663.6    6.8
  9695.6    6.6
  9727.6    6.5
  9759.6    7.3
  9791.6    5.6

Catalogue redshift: 0.12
